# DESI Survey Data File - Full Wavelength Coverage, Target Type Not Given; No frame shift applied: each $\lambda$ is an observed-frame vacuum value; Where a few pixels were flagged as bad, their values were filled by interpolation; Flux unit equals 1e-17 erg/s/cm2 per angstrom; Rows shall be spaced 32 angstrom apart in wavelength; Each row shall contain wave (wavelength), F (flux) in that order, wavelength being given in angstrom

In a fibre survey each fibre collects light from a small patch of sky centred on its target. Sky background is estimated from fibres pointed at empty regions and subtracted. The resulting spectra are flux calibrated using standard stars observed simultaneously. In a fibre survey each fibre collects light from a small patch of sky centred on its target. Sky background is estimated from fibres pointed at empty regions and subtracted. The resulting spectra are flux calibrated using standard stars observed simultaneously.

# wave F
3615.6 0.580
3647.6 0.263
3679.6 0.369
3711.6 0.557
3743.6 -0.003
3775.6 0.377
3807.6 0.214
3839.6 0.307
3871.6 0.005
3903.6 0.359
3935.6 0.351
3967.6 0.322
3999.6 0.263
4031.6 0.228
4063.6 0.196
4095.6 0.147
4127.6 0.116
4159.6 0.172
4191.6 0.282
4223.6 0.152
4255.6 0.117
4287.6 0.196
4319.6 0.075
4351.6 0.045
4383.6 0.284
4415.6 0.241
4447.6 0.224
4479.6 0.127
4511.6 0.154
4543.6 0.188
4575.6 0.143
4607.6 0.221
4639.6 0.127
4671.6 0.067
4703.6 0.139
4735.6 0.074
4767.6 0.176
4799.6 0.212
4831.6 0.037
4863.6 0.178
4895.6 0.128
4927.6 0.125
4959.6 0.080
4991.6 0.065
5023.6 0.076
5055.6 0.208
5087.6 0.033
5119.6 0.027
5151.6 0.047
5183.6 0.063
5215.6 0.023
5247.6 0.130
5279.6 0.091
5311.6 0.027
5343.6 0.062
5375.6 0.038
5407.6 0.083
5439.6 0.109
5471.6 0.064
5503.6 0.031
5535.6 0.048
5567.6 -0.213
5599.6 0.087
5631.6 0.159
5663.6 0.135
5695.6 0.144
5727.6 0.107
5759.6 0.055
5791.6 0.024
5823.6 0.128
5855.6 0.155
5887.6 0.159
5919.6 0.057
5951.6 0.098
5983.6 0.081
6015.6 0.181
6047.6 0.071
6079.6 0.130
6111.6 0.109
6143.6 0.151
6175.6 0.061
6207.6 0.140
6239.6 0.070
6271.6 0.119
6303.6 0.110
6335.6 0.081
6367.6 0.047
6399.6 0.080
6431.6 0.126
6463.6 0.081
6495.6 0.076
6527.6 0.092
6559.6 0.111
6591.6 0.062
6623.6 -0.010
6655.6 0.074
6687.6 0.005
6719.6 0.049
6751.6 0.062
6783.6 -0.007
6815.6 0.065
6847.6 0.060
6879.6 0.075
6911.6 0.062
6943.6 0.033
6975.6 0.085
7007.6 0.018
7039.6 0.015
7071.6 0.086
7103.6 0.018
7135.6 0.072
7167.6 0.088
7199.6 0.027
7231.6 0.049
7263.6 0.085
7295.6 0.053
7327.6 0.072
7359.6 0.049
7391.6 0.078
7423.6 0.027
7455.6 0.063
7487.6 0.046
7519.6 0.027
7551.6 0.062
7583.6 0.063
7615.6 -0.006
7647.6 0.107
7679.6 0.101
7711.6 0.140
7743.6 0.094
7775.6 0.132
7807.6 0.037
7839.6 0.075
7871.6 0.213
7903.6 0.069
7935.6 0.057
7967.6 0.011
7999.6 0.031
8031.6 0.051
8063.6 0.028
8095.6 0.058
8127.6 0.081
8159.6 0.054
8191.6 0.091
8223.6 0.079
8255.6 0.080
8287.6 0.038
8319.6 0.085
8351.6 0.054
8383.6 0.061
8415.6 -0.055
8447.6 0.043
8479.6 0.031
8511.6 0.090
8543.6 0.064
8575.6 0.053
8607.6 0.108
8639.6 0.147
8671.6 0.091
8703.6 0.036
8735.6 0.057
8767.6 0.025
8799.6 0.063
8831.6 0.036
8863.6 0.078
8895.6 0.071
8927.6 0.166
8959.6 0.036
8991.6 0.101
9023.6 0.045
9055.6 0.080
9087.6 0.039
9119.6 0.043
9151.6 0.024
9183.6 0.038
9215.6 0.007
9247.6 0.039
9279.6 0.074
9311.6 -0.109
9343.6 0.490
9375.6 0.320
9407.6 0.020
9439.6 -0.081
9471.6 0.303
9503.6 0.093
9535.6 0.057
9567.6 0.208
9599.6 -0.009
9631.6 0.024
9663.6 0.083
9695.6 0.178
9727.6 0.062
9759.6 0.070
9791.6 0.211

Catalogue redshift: 1.51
